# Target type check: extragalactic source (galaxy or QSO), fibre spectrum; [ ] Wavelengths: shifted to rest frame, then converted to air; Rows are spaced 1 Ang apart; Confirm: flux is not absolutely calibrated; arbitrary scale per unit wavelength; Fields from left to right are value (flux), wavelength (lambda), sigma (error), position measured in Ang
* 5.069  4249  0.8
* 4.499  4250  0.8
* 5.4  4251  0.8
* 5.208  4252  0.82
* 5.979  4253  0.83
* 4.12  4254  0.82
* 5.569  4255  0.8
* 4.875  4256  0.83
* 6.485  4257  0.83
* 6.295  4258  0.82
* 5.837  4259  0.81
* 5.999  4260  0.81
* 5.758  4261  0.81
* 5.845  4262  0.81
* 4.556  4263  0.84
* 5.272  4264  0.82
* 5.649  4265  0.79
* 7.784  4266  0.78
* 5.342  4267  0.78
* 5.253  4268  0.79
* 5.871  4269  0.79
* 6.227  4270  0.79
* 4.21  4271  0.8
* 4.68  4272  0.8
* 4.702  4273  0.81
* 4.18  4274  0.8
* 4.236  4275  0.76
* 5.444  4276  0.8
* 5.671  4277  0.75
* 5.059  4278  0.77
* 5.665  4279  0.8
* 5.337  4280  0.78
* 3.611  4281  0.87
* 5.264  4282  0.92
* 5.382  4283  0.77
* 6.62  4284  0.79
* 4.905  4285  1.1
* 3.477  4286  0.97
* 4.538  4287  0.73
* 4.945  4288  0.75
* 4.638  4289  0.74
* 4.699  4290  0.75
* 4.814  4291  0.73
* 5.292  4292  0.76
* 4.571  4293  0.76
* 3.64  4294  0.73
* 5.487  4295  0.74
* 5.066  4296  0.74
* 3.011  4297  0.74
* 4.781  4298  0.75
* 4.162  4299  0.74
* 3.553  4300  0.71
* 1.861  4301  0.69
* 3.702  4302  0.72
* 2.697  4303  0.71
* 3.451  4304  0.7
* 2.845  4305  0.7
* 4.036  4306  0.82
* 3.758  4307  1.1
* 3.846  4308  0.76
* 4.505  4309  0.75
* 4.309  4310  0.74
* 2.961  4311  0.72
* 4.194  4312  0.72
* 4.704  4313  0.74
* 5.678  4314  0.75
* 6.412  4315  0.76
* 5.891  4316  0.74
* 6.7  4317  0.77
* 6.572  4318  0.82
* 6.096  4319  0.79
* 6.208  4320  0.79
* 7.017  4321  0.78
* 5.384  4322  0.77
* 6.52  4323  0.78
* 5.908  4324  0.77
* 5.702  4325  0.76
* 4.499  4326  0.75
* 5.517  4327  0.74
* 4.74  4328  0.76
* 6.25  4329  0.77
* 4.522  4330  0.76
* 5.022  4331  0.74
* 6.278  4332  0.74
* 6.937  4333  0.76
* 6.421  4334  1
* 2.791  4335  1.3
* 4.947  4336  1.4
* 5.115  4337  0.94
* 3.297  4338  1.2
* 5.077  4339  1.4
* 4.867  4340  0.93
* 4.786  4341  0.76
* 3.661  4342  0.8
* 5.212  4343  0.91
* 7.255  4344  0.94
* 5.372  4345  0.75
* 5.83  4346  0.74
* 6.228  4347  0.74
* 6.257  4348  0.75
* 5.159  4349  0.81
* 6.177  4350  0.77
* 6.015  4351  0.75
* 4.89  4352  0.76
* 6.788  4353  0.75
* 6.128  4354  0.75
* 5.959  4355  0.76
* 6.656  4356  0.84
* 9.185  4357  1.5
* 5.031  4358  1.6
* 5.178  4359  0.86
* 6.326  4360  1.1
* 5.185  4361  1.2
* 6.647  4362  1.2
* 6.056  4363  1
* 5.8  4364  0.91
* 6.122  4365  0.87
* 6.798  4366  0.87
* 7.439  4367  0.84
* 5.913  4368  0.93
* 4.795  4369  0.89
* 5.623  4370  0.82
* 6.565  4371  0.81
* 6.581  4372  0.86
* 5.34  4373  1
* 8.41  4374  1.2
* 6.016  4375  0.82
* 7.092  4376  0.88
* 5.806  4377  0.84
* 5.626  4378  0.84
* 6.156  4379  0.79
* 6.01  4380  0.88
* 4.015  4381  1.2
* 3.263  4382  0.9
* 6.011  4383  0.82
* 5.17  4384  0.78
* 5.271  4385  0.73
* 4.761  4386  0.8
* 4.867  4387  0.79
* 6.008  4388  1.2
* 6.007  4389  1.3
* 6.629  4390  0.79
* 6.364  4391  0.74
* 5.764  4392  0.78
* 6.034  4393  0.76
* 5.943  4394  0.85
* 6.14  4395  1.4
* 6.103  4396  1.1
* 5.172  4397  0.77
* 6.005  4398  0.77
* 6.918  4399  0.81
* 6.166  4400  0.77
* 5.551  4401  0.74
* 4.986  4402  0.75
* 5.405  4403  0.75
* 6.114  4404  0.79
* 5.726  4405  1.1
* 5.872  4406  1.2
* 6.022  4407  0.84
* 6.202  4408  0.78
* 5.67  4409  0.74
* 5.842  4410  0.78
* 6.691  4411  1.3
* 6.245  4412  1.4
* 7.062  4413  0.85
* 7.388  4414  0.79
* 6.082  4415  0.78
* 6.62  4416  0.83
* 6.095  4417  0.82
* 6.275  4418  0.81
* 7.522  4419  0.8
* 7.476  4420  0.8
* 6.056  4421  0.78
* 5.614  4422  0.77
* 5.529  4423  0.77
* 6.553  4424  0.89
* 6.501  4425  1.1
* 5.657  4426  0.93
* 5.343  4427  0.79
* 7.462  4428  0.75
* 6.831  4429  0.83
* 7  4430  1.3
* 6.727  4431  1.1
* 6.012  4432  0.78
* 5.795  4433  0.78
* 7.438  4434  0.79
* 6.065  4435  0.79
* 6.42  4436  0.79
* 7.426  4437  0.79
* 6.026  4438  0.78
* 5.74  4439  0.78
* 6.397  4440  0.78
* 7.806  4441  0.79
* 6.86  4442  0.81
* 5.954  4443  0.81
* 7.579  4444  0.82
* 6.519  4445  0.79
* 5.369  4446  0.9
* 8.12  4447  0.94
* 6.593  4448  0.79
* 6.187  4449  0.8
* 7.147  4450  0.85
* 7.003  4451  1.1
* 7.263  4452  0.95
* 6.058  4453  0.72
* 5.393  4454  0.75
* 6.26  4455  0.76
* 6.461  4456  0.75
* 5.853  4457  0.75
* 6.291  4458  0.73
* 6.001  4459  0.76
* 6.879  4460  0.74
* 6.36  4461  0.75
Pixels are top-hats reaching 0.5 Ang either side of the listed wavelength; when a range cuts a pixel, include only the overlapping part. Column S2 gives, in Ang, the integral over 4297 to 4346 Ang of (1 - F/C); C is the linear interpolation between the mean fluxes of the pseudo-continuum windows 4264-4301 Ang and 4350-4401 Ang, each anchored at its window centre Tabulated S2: 4.2 Ang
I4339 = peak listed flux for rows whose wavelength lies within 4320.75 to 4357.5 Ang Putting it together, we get 9.185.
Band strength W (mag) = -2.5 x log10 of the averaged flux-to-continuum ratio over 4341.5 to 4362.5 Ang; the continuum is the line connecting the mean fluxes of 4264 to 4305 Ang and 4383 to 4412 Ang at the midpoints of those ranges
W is -0.11 mag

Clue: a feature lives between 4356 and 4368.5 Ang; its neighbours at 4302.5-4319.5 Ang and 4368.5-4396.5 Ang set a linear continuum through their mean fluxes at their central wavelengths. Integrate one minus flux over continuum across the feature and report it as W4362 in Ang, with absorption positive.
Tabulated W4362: -2.0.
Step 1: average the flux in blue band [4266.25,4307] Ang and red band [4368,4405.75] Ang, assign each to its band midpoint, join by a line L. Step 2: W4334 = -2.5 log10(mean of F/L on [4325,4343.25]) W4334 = 0.030 mag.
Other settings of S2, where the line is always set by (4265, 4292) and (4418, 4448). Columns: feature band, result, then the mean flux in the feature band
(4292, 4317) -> 5.38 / 4.2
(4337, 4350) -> 0.99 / 5.28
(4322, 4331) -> 0.20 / 5.43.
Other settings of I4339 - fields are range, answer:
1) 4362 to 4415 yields 8.41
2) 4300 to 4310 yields 4.505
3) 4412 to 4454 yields 8.12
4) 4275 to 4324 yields 7.017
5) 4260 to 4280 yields 7.784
